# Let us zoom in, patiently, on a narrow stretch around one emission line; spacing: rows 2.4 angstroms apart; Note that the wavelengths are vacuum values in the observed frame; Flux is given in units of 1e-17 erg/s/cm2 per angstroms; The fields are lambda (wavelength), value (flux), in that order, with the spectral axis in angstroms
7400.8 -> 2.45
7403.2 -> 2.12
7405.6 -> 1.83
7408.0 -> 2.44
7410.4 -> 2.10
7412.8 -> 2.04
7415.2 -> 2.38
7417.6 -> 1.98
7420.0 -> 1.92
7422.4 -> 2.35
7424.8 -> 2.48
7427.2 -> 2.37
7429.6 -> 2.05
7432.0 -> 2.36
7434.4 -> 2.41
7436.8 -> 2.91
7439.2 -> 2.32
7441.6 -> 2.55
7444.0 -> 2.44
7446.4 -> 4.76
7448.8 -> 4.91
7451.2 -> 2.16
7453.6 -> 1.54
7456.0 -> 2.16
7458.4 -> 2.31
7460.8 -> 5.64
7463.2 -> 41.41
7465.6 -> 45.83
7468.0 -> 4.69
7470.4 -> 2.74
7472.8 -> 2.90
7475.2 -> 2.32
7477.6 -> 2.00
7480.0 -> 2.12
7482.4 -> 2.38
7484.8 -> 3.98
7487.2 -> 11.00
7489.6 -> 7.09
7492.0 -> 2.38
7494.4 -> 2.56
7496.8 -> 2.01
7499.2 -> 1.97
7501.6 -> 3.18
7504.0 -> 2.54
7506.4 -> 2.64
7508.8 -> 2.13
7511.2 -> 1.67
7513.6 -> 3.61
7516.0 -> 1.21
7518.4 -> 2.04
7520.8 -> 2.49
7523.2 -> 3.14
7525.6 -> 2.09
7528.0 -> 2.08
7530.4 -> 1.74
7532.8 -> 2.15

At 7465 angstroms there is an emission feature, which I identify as H-alpha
